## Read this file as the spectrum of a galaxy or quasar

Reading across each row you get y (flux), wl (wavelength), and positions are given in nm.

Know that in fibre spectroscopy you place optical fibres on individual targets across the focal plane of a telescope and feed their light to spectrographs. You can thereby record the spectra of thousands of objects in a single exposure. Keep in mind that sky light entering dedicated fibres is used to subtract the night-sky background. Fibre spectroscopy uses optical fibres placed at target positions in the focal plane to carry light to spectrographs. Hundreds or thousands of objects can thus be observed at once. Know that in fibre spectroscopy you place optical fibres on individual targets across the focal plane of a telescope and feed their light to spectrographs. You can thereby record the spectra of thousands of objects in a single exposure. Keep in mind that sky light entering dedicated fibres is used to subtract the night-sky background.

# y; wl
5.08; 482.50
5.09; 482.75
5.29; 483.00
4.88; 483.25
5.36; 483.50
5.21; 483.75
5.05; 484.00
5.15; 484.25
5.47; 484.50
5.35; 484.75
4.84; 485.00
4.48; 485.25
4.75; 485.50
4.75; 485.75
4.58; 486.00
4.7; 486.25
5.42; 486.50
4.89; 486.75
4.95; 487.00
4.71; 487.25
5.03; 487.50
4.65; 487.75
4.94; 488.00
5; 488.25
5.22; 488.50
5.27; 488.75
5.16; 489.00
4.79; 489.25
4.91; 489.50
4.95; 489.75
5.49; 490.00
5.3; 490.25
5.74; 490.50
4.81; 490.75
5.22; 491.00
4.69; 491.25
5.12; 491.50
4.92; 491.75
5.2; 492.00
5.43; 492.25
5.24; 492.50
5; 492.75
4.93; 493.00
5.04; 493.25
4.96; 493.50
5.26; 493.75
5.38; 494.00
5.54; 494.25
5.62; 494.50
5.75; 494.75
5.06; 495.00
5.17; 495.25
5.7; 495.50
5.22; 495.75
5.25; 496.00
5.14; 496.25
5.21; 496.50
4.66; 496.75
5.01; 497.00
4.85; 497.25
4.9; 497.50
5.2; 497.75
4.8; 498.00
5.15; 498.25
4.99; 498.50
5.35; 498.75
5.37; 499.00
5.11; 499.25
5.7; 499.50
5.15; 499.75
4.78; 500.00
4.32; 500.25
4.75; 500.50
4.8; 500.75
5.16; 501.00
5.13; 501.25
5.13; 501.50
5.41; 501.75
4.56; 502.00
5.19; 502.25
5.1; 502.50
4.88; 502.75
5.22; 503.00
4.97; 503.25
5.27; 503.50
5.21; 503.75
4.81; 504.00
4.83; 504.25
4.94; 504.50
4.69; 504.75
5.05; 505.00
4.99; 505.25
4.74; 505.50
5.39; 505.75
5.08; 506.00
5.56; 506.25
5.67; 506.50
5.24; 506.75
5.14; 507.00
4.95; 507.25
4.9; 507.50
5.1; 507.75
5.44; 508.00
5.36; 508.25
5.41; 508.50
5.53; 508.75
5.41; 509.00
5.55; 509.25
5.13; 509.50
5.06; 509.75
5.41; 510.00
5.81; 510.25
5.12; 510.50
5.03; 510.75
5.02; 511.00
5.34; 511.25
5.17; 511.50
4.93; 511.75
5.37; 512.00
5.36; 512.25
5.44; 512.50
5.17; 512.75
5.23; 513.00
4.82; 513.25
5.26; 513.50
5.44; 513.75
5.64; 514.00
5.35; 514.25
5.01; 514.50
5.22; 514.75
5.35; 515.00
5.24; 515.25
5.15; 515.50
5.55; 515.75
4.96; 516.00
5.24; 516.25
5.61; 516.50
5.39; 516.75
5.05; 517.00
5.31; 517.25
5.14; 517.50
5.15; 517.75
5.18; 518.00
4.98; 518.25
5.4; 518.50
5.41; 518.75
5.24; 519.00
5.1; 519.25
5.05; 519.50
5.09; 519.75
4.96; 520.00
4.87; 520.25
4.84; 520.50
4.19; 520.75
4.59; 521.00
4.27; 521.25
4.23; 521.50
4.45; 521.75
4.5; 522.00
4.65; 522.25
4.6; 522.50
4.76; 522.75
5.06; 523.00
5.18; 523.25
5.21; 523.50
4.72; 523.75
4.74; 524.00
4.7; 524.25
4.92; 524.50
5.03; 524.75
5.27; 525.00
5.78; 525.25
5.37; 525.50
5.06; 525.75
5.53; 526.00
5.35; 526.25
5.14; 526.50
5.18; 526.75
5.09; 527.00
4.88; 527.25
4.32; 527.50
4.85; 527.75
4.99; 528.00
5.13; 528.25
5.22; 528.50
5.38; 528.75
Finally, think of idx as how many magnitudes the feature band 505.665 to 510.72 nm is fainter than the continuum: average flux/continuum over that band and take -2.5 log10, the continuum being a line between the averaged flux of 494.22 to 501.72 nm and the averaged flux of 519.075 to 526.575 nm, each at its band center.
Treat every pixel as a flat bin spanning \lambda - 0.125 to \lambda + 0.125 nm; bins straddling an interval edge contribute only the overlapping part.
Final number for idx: -0.06 mag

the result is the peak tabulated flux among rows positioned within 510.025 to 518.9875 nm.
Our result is 5.81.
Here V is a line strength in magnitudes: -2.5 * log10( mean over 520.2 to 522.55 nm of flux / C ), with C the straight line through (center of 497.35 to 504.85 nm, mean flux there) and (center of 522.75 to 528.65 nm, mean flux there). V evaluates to 0.127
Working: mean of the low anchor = 5.03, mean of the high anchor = 5.07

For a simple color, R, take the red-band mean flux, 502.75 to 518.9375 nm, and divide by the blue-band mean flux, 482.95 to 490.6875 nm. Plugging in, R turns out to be 1.04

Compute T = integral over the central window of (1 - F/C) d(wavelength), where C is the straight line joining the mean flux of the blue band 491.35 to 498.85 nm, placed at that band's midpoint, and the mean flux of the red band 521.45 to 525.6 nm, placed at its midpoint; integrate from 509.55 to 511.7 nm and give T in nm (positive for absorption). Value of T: -0.09 nm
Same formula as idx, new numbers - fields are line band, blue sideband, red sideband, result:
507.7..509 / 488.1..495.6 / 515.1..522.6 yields -0.067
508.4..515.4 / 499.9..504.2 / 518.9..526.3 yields -0.071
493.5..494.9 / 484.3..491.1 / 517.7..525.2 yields -0.096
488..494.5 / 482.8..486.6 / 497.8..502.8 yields -0.025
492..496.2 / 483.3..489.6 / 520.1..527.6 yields -0.067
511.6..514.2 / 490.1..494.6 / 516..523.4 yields -0.055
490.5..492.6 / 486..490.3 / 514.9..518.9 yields -0.017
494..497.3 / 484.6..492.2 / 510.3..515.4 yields -0.040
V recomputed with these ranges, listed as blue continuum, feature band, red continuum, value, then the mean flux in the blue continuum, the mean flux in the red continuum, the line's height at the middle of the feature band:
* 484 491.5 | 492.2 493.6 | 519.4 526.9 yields -0.02 mag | 5.01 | 4.91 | 5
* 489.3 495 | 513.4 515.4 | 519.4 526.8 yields -0.07 mag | 5.2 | 4.91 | 4.99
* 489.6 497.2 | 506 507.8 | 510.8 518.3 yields 0.00 mag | 5.2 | 5.24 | 5.22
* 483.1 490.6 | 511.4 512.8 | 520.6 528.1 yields -0.07 mag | 5.03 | 4.89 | 4.93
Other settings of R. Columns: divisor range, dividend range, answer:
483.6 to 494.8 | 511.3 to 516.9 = 1.04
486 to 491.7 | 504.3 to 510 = 1.03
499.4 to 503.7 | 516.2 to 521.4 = 1.00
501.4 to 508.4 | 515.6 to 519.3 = 1.03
